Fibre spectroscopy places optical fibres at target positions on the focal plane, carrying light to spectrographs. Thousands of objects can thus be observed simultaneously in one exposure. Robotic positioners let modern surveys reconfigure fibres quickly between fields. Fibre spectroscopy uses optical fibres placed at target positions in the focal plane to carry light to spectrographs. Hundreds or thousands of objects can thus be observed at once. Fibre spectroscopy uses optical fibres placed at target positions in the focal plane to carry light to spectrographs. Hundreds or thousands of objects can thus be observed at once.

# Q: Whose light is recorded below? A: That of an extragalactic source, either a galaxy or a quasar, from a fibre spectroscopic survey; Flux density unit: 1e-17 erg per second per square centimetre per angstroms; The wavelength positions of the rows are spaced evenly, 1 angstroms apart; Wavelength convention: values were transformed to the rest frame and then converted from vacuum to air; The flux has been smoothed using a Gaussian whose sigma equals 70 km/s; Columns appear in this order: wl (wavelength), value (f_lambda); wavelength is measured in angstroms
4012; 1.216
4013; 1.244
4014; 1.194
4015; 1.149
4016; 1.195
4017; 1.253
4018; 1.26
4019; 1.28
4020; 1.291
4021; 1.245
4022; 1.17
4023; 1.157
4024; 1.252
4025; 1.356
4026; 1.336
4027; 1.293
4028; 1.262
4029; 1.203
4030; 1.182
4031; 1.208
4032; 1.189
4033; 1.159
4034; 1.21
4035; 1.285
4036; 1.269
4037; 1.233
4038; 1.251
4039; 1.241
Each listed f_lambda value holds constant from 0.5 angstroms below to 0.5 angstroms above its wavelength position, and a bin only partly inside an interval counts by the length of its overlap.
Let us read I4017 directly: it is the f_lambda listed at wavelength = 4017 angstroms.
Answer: 1.253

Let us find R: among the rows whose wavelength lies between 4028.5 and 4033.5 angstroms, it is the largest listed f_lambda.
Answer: 1.208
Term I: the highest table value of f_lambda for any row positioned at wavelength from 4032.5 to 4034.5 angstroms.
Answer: 1.21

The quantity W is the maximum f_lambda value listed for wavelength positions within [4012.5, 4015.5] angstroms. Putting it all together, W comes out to 1.244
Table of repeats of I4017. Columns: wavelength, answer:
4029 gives 1.203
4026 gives 1.336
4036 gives 1.269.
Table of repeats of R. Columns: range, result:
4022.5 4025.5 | 1.356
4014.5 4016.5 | 1.195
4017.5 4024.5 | 1.291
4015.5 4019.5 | 1.28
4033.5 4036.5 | 1.285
